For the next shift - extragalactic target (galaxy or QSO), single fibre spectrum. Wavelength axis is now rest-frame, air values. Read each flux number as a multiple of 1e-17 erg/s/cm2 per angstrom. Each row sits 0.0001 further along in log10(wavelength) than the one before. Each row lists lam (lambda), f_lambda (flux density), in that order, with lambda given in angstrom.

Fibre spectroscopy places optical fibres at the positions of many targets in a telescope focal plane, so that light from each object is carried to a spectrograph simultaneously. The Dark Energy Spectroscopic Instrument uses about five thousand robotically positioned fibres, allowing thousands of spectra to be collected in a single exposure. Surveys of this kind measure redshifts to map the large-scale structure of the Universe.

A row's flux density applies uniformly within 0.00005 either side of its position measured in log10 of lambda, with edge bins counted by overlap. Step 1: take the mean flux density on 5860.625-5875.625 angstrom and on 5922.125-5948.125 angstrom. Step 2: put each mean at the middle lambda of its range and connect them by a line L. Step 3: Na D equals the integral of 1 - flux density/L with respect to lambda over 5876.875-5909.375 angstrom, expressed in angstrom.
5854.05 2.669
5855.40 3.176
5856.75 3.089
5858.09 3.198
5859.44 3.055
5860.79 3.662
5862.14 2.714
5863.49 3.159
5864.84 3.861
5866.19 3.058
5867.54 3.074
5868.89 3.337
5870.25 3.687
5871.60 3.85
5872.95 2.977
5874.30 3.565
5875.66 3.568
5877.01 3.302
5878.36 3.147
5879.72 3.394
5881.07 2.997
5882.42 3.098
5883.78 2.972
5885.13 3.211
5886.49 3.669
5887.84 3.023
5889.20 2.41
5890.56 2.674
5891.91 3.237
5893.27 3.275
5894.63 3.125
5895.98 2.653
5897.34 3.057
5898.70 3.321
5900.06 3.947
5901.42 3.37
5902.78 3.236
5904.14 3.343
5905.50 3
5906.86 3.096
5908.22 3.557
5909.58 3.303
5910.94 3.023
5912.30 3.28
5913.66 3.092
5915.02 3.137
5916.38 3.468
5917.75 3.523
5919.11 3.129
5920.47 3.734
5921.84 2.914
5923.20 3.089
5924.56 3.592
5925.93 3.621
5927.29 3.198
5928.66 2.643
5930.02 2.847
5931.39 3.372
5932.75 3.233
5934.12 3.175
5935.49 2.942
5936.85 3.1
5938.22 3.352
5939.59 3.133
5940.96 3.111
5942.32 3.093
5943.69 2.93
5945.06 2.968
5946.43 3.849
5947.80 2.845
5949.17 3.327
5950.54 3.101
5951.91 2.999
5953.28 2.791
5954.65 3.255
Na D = 1.1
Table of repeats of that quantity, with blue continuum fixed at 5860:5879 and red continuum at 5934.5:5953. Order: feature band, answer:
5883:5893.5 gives 0.8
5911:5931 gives -0.2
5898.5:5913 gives -0.3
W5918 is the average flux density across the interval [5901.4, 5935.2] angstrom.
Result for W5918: 3.23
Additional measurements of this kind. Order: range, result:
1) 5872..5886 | 3.24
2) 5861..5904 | 3.23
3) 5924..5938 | 3.17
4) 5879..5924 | 3.19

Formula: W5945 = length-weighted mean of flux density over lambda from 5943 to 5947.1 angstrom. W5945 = 3.24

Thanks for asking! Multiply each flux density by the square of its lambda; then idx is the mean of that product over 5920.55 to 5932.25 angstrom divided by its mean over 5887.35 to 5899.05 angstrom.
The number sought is 1.09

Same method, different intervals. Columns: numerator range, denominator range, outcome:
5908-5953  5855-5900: 1.01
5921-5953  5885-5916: 1.00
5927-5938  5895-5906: 0.96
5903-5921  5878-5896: 1.07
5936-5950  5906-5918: 0.98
